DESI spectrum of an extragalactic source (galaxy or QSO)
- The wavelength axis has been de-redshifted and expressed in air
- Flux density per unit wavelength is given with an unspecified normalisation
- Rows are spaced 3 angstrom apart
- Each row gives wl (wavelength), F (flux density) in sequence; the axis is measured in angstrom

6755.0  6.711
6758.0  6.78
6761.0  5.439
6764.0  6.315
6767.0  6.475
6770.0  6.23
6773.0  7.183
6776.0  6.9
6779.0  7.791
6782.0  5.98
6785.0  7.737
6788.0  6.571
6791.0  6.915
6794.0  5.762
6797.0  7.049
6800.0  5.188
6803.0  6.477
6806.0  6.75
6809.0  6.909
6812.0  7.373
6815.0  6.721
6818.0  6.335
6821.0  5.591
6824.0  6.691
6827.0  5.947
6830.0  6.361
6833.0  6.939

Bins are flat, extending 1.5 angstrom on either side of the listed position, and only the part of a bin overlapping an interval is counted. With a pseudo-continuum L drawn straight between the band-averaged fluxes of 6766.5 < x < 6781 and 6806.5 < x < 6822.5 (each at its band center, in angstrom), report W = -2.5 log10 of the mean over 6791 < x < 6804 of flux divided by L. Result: 0.09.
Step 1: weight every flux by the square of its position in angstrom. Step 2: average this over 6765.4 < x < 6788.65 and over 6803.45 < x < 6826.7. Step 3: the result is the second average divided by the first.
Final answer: 0.97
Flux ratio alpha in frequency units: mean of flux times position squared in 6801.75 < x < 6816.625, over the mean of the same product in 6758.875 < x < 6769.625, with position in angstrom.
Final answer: 1.13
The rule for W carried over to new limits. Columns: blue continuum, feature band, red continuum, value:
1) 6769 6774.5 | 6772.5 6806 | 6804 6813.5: 0.03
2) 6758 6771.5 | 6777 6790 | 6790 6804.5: -0.13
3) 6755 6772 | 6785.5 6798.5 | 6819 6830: -0.07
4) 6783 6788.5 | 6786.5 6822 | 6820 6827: 0.03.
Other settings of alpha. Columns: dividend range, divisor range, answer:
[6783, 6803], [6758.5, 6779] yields 1.00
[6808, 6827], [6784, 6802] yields 1.01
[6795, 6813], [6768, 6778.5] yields 0.97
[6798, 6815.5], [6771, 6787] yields 0.94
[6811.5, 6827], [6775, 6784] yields 0.94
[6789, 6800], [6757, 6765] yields 1.05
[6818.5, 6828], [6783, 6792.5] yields 0.88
